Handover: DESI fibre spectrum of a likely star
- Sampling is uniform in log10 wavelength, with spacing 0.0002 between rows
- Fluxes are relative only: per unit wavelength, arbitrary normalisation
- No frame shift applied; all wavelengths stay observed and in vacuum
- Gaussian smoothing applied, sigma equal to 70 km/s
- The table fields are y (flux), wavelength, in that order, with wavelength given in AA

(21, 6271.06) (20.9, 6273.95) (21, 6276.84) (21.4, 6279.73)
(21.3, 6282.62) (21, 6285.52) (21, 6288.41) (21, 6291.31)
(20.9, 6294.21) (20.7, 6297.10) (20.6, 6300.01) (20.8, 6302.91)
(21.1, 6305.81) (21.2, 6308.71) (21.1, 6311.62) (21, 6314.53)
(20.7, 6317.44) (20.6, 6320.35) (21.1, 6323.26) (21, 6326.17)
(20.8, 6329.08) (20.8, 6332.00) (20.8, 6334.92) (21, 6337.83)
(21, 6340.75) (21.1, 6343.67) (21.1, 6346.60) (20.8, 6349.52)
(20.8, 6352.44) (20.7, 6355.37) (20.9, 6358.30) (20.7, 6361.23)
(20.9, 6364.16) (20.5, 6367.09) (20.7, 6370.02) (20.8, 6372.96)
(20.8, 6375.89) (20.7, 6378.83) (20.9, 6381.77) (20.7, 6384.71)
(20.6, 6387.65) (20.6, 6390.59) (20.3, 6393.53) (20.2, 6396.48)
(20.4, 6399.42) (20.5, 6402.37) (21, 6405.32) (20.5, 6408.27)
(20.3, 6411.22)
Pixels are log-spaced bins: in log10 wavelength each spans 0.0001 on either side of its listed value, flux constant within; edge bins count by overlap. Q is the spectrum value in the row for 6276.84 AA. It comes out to 21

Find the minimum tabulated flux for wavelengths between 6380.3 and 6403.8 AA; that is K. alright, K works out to 20.2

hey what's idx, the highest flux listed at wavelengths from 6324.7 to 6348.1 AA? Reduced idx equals 21.1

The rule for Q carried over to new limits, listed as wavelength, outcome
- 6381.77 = 20.9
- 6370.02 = 20.7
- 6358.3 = 20.9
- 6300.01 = 20.6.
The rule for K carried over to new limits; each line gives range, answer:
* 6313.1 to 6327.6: 20.6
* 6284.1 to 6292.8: 21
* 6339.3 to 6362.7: 20.7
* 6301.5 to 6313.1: 20.8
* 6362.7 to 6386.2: 20.5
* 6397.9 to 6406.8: 20.4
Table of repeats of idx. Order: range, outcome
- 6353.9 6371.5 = 20.9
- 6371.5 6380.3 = 20.8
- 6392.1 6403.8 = 20.5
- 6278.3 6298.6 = 21.4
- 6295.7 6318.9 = 21.2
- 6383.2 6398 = 20.7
